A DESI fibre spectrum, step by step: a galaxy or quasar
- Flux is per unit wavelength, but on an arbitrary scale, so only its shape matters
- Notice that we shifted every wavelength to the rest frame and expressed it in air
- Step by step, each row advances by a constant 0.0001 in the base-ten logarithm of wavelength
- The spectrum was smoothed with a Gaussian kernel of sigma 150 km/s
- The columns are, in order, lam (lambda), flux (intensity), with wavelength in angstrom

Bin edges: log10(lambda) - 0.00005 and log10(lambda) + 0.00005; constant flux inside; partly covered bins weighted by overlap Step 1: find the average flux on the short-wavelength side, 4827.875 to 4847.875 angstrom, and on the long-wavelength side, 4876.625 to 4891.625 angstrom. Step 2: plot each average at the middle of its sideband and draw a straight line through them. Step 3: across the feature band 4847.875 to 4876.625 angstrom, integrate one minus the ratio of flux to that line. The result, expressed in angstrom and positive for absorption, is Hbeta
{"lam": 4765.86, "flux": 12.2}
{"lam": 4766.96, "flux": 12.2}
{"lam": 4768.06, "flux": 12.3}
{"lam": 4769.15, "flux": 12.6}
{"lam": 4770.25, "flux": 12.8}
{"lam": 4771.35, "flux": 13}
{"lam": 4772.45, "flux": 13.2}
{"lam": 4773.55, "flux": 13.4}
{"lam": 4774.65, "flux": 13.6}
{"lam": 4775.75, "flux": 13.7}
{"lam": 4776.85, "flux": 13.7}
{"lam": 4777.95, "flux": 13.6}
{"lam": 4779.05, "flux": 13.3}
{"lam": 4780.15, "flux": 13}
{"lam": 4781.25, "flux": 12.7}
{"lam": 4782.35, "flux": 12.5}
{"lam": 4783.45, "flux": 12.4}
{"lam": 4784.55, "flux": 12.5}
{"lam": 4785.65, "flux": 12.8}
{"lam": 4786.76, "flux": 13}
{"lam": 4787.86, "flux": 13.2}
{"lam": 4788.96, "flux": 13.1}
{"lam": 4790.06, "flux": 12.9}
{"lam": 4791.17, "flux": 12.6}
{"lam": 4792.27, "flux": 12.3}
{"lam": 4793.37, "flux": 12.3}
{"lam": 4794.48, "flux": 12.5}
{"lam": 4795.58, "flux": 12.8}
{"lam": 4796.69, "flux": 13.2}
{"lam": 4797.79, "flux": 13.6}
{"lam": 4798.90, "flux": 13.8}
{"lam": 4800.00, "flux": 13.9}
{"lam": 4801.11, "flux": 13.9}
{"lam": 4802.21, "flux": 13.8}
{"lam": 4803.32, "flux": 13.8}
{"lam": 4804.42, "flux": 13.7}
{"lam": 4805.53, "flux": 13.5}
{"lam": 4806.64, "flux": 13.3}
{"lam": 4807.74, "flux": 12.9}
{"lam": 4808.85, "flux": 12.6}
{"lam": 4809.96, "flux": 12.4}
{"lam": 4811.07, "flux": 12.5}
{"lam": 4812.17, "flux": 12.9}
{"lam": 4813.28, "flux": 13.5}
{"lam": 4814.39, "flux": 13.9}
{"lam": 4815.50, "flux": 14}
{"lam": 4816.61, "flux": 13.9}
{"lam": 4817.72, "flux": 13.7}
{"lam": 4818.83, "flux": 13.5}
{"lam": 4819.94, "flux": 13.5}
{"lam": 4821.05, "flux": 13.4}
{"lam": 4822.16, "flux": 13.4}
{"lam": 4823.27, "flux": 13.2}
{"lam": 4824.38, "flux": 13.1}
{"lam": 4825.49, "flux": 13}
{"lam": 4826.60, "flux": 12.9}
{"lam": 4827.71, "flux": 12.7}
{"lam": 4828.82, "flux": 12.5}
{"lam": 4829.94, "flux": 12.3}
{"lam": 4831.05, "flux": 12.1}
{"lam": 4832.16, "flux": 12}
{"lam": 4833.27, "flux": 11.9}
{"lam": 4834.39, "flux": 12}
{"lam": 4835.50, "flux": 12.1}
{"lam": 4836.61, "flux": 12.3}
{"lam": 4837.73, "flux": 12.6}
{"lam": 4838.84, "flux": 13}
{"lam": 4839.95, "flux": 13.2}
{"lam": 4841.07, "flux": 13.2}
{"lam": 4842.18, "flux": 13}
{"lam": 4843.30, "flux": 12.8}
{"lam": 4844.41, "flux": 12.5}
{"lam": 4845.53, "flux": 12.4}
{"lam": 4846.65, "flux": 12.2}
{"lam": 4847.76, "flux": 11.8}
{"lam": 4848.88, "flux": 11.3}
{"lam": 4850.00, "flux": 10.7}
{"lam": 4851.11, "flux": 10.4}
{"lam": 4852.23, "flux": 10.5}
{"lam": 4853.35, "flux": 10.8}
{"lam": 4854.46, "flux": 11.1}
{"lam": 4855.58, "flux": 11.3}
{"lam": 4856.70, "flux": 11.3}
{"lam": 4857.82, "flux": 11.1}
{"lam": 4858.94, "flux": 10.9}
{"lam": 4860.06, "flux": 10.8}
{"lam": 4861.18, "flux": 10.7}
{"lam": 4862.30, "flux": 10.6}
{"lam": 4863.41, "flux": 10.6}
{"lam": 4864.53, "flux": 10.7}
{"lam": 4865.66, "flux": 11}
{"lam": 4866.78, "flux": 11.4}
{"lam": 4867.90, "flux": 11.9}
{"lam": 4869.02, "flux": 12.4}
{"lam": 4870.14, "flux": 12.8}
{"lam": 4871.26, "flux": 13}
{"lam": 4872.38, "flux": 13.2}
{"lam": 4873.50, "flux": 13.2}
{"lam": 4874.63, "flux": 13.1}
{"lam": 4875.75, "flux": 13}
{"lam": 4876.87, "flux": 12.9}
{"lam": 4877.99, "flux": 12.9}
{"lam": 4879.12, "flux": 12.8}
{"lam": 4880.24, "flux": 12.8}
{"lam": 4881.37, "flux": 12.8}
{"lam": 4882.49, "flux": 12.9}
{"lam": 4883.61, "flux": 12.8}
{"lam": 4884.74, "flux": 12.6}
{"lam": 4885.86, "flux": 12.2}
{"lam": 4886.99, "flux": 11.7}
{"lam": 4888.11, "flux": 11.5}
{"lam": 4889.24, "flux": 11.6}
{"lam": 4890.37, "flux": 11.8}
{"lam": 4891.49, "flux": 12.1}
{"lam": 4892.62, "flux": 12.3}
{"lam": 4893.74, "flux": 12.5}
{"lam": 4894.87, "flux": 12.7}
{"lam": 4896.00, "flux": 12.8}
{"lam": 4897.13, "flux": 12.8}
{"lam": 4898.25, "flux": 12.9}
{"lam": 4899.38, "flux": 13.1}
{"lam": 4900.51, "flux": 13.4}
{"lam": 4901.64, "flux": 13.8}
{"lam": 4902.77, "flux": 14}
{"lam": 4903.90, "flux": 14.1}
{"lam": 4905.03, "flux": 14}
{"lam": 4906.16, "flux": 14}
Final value 2.0 angstrom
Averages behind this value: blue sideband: 12.5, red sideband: 12.4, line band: 11.5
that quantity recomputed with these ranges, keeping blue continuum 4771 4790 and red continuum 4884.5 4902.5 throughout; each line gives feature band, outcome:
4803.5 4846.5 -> -0.21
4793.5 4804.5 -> -0.38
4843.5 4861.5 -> 2.05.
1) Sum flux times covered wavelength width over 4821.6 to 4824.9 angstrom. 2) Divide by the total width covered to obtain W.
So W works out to 13.2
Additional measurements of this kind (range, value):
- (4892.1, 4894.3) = 12.4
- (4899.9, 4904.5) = 13.8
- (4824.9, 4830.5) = 12.7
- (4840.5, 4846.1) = 12.8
